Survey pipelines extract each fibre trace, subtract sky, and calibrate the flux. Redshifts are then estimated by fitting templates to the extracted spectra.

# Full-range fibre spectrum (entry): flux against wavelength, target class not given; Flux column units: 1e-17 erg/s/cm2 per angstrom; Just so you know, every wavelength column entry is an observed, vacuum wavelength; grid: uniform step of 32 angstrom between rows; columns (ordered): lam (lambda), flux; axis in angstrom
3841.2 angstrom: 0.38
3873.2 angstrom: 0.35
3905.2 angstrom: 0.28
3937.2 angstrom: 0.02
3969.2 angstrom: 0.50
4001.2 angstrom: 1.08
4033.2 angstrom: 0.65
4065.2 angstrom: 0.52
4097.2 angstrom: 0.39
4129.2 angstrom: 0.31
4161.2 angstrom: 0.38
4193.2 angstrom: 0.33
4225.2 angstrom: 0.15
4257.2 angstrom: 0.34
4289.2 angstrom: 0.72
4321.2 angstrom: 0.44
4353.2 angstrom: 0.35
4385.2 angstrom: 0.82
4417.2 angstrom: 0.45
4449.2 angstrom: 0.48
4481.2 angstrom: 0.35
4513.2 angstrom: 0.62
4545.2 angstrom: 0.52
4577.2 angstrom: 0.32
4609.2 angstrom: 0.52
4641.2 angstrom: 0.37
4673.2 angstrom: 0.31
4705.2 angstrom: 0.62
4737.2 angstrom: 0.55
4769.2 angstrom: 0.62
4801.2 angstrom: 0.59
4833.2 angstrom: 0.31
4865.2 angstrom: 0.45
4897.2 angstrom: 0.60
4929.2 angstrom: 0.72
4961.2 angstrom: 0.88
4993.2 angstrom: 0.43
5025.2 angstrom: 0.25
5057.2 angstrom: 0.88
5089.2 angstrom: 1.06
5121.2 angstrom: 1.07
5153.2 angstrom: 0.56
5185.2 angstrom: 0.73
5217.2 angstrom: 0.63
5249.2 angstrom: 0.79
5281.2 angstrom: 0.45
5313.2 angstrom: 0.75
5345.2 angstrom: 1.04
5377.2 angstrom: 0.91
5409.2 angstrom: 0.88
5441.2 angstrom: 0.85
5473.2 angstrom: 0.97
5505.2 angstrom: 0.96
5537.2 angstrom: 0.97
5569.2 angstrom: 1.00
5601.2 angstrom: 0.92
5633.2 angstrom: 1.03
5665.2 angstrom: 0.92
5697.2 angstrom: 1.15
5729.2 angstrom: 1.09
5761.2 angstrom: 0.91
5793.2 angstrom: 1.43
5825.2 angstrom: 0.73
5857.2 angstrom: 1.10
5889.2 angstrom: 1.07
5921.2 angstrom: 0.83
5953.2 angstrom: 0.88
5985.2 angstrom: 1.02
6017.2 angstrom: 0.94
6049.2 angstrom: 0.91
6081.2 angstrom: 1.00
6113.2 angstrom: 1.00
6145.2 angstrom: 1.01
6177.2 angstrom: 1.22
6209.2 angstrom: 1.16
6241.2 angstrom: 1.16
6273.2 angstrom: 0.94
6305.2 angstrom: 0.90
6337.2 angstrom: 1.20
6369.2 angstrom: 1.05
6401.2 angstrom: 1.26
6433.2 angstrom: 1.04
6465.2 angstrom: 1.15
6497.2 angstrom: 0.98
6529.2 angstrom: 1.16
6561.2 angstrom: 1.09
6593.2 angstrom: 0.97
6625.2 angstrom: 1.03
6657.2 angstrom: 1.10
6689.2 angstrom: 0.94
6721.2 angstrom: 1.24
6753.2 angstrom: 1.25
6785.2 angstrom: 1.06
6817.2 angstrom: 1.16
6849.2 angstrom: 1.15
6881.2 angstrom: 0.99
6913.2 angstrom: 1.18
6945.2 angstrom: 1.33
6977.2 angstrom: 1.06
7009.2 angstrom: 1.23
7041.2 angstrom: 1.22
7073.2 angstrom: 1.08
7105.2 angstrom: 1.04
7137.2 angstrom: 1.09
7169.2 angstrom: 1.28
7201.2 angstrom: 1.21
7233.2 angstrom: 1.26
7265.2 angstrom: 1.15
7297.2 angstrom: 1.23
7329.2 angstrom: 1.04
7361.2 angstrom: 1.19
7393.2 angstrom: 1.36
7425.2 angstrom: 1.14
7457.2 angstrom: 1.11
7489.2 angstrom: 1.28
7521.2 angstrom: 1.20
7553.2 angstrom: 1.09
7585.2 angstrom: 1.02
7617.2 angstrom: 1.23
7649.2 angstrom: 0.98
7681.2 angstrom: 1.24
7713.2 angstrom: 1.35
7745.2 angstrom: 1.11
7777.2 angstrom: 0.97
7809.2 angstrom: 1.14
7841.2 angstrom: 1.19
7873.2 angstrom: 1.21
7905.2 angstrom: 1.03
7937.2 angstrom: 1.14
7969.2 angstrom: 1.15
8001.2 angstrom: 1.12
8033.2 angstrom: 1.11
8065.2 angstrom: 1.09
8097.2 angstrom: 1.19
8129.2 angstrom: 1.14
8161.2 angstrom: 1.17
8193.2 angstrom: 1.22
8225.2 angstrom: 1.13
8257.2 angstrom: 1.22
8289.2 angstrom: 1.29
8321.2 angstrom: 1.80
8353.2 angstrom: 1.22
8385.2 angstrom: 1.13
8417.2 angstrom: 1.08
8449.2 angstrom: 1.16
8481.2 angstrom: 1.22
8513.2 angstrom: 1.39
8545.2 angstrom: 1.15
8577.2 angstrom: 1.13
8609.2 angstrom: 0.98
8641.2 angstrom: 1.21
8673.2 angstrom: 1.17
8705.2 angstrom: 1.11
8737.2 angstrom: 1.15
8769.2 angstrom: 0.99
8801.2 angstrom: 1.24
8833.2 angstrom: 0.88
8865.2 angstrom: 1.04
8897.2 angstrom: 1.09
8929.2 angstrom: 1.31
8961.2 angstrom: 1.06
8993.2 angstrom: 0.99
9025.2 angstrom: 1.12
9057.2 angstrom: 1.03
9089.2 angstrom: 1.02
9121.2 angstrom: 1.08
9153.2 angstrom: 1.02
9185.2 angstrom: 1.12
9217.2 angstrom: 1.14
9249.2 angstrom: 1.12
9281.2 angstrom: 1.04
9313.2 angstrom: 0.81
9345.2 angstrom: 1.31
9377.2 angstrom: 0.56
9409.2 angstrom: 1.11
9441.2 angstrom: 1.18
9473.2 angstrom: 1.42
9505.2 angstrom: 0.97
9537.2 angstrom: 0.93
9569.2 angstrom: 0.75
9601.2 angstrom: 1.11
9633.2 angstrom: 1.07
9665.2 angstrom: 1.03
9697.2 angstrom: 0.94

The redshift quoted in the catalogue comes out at 0.267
